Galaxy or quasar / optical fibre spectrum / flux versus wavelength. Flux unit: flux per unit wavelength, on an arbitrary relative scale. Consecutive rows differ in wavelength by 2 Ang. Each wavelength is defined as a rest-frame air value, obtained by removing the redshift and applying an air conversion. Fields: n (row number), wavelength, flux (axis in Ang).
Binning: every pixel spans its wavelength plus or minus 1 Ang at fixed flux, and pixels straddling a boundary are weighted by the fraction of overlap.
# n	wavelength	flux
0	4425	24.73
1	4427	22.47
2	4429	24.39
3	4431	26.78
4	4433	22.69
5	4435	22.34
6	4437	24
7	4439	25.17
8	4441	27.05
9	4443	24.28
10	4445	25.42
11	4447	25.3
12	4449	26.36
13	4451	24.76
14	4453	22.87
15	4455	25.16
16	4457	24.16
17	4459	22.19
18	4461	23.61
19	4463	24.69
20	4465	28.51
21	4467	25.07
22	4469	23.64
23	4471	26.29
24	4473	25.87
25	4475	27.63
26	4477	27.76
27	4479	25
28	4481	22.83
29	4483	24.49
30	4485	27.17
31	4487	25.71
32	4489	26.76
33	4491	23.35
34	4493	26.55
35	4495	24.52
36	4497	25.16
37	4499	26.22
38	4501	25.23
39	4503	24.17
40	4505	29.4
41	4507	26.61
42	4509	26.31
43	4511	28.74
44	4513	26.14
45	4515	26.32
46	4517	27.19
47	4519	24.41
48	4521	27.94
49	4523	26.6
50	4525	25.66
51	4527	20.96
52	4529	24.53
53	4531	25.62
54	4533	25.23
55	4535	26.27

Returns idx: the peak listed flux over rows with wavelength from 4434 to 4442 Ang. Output 27.05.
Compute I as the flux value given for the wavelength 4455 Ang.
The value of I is 25.16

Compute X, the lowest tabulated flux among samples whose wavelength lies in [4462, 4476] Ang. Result 23.64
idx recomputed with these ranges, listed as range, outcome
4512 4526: 27.94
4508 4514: 28.74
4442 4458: 26.36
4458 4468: 28.51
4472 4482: 27.76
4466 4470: 25.07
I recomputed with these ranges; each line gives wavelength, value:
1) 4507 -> 26.61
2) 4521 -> 27.94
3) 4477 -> 27.76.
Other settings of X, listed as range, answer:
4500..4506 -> 24.17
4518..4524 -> 24.41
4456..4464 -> 22.19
